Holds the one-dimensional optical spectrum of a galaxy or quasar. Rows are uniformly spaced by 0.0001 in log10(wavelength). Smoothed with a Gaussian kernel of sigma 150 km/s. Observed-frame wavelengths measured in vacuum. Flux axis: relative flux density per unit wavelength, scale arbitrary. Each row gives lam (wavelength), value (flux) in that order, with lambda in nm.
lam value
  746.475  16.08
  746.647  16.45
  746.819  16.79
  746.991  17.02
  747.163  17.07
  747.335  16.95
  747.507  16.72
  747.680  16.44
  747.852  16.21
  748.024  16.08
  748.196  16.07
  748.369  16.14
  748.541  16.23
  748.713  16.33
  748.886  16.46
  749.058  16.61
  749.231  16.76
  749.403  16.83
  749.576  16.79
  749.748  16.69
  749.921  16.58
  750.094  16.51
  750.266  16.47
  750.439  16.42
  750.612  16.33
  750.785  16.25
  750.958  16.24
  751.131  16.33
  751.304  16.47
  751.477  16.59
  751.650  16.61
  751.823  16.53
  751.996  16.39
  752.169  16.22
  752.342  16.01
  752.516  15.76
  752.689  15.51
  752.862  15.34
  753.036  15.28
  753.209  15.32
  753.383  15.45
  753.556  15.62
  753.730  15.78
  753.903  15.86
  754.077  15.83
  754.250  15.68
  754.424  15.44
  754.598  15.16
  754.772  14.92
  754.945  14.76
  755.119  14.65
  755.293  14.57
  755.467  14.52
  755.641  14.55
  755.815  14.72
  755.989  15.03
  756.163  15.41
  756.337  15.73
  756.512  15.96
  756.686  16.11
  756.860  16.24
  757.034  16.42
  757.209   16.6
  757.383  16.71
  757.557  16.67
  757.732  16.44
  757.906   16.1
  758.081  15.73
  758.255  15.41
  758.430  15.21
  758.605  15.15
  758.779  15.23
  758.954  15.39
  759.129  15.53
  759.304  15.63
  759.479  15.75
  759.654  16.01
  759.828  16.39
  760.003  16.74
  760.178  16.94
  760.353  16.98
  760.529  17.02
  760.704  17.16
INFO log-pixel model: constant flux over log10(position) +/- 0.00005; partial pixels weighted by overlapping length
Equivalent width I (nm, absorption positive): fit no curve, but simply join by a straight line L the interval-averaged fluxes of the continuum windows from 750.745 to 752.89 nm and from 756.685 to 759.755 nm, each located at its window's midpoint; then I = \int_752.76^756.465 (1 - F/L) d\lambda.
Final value 0.19 nm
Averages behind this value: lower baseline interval 16.2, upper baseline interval 15.9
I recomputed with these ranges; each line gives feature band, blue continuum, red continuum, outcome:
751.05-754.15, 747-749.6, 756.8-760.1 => 0.066 nm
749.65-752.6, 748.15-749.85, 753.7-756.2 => -0.069 nm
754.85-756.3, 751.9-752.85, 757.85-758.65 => 0.082 nm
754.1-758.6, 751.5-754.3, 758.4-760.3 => 0.087 nm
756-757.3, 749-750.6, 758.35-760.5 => 0.010 nm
